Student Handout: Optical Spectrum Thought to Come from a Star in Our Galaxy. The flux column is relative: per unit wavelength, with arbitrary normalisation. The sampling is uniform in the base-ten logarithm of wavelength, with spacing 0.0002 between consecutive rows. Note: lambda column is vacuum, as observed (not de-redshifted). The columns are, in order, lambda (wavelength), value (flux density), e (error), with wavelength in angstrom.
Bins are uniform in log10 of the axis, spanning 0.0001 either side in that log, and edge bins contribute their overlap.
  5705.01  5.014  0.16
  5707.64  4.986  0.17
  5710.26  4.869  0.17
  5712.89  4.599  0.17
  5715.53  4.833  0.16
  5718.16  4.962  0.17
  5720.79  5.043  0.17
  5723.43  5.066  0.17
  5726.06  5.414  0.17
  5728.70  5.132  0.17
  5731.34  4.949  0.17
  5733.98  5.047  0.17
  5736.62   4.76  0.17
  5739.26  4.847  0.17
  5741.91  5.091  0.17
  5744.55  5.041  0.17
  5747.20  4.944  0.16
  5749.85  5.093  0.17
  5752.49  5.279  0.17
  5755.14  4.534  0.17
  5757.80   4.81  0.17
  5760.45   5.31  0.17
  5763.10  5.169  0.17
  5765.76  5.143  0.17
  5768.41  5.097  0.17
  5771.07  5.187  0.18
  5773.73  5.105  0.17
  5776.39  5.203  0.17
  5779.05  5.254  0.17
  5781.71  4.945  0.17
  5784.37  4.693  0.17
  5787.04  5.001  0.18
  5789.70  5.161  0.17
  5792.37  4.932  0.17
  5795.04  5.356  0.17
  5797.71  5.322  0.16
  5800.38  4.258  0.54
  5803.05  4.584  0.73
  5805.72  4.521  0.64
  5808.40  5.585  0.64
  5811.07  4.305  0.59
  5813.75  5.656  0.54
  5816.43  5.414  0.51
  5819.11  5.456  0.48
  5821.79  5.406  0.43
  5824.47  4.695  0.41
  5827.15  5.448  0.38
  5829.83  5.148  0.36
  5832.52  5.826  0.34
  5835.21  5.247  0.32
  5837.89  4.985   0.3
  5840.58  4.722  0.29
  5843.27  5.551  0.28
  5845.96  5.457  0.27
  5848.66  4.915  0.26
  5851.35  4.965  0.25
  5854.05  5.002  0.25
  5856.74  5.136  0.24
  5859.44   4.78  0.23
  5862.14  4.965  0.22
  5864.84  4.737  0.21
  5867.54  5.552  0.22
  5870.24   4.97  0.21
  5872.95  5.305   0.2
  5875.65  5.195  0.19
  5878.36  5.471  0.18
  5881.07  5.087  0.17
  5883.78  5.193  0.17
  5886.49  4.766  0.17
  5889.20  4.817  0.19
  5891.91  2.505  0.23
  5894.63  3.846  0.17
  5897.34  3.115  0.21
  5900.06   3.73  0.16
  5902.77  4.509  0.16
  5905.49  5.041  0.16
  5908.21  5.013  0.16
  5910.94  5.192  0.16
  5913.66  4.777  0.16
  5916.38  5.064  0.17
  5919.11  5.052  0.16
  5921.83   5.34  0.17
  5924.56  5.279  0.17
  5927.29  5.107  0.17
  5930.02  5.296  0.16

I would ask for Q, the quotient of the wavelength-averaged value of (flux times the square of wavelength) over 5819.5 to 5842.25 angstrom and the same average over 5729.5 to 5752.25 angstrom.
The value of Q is 1.08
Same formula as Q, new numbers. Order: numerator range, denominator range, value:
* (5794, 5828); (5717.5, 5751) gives 1.04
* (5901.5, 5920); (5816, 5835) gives 0.96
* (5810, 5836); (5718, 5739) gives 1.08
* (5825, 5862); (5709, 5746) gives 1.08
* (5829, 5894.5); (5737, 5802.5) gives 1.02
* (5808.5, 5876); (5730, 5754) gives 1.07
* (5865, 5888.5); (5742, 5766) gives 1.07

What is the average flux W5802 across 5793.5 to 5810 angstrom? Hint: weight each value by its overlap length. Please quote 4.93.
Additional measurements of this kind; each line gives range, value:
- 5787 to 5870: 5.1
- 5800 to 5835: 5.13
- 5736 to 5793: 5.03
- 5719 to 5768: 5.04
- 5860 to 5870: 5.05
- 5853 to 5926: 4.79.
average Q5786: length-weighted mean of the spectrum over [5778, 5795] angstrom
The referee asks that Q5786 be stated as 5.02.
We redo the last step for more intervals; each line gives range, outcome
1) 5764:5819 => 5.05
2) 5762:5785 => 5.1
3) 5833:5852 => 5.16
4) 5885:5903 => 3.87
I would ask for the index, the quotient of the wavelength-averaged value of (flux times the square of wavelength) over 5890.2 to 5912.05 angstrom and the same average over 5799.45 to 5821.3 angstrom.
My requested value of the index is 0.85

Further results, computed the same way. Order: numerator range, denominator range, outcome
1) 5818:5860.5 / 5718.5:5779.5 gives 1.05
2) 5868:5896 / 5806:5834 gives 0.92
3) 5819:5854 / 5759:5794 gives 1.04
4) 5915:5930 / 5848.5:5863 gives 1.07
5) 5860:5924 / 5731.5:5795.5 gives 0.99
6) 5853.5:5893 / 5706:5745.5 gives 1.04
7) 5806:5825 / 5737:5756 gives 1.07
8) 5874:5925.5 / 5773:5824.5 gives 0.96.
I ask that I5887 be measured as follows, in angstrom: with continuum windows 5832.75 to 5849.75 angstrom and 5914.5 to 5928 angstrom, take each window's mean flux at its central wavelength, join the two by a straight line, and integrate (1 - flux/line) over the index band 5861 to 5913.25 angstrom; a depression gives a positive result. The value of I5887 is 4.9 angstrom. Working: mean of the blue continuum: 5.19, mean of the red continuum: 5.16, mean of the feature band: 4.68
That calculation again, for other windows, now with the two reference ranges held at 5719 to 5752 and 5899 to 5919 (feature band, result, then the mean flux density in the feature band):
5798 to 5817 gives 0.1 angstrom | 4.91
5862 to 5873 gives -0.6 angstrom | 5.1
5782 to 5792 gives 0.0 angstrom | 4.95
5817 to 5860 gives -2.5 angstrom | 5.18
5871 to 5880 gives -0.8 angstrom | 5.29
